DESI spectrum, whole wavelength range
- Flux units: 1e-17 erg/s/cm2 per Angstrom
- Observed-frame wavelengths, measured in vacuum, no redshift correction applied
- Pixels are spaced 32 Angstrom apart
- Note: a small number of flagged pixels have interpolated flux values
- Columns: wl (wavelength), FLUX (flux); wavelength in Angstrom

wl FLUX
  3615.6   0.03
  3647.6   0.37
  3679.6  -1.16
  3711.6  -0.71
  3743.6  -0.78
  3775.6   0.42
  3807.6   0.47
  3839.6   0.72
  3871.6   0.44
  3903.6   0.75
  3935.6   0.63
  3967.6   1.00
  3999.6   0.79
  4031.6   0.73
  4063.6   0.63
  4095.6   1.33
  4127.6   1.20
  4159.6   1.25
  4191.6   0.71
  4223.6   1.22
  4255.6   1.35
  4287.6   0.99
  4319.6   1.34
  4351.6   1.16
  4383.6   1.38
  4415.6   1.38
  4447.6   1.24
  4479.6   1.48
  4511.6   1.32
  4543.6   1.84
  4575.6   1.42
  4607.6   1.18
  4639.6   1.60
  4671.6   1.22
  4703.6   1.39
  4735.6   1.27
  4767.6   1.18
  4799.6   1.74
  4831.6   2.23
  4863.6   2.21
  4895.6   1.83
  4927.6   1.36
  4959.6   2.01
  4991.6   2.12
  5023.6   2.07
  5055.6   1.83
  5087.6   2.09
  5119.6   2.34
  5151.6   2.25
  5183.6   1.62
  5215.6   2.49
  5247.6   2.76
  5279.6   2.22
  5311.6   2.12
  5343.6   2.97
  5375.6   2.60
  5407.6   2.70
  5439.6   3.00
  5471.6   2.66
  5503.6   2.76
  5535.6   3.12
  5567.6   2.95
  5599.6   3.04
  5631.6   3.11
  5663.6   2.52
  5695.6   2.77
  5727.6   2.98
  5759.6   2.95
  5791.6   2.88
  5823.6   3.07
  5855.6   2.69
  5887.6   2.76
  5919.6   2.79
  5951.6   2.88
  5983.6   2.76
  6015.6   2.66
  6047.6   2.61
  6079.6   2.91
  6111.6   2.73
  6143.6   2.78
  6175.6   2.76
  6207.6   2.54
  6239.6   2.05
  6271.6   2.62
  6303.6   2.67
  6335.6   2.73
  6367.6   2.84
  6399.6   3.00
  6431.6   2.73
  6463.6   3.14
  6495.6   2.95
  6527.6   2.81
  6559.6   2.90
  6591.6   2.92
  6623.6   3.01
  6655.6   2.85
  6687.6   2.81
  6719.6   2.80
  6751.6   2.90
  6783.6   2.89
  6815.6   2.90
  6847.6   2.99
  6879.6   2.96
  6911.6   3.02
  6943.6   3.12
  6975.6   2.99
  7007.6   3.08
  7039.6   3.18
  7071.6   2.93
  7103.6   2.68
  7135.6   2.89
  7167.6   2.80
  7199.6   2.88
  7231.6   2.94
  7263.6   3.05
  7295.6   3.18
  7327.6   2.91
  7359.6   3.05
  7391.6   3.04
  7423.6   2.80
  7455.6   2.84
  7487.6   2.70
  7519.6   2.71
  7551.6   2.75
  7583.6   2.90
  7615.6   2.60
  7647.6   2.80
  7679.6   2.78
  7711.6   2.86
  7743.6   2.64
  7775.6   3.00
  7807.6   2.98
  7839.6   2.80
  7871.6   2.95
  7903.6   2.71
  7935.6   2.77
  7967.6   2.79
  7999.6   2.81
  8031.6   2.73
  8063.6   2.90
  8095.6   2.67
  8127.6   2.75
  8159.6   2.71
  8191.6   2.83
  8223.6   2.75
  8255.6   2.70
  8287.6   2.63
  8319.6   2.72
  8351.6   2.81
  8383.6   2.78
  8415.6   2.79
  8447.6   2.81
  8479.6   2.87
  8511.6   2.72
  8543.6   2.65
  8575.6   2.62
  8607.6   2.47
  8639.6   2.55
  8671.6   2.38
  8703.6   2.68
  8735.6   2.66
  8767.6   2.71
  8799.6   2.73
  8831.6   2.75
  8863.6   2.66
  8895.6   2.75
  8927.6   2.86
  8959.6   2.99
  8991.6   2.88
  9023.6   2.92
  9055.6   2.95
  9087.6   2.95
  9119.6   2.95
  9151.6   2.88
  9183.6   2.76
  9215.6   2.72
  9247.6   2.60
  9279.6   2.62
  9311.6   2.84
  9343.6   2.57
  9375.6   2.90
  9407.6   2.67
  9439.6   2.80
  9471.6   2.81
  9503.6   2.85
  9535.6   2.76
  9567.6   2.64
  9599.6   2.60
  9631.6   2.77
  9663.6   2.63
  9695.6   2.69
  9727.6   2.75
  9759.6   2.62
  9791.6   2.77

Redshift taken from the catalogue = 0.21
